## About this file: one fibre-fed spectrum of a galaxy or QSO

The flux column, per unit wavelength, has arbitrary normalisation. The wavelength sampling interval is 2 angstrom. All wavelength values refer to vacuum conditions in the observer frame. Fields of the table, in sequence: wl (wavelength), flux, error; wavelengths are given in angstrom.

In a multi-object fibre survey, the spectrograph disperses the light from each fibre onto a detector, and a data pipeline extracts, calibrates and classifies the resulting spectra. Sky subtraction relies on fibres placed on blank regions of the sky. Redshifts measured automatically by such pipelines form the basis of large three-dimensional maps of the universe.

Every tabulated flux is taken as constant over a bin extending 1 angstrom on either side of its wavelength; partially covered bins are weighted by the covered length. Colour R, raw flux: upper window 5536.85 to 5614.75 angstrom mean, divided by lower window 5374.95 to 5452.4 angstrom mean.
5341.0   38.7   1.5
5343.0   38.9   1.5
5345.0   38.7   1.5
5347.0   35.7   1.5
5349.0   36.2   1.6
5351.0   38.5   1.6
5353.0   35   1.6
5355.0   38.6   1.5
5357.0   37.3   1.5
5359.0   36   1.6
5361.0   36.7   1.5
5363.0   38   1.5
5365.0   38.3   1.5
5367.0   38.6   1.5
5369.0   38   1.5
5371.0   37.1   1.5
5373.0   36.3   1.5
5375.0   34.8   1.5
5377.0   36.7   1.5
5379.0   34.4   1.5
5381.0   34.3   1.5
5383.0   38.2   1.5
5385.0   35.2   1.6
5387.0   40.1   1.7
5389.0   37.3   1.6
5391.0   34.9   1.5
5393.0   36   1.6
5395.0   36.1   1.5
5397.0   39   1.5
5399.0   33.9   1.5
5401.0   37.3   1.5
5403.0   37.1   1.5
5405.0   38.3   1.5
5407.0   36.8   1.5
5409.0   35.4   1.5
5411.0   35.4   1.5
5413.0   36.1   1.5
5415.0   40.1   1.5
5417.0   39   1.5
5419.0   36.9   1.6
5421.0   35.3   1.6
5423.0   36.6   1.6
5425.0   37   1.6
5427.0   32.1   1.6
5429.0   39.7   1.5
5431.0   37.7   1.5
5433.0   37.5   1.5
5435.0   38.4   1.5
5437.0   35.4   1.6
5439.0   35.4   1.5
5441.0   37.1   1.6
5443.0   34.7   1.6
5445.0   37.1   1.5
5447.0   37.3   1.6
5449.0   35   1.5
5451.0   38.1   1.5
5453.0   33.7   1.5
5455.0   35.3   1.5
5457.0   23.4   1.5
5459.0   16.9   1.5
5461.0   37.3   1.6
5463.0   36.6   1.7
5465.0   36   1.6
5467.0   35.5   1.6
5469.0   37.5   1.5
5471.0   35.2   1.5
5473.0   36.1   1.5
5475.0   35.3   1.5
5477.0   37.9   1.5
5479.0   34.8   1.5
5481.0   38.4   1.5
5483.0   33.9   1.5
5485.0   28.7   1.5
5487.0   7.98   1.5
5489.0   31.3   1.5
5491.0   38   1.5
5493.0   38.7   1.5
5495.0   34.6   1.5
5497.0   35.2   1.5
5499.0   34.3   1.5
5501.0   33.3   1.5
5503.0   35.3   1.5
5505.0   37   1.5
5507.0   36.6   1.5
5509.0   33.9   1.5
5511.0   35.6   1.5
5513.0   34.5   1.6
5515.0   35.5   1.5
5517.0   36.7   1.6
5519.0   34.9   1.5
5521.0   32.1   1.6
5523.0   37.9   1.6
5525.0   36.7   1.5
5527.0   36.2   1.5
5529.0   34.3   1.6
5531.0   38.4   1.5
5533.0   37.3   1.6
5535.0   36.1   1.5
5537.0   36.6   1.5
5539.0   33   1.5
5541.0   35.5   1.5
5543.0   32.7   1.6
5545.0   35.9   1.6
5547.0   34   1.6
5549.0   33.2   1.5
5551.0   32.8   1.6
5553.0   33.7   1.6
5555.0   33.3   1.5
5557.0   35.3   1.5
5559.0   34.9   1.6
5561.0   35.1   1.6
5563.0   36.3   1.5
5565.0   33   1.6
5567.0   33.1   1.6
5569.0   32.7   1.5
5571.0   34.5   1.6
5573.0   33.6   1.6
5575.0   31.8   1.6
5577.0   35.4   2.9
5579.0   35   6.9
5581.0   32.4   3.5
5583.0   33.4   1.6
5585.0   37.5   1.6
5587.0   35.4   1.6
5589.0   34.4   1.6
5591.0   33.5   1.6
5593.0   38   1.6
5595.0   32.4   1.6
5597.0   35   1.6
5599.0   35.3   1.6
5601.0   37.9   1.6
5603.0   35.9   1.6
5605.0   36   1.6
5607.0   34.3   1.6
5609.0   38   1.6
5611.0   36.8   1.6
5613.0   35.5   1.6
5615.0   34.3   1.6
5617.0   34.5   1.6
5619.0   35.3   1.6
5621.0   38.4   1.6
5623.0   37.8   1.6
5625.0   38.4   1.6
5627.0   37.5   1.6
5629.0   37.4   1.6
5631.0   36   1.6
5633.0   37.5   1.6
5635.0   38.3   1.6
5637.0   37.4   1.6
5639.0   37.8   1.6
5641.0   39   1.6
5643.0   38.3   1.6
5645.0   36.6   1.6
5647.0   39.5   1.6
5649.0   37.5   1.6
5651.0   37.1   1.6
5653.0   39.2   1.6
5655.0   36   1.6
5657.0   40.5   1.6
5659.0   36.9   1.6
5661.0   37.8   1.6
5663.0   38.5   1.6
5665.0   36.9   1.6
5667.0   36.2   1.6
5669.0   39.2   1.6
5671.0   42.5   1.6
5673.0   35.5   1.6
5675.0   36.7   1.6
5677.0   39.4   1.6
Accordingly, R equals 0.9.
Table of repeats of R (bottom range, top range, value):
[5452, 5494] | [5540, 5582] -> 1.04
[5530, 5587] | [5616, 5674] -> 1.09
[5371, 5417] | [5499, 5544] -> 0.97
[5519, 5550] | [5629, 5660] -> 1.07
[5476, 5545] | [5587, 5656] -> 1.06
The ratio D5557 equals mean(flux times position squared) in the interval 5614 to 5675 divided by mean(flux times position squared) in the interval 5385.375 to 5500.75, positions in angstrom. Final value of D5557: 1.15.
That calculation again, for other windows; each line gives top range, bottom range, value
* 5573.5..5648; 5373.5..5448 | 1.06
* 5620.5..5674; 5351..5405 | 1.14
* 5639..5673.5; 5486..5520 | 1.19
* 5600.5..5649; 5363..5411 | 1.10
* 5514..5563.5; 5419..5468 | 1.04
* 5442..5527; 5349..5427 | 0.96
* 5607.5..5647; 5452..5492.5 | 1.21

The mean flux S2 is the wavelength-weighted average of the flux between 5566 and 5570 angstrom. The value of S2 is 32.9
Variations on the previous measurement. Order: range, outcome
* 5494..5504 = 34.5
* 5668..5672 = 40.9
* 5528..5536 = 36.5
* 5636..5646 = 37.8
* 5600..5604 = 36.9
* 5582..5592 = 34.8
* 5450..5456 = 35.7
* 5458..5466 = 31.7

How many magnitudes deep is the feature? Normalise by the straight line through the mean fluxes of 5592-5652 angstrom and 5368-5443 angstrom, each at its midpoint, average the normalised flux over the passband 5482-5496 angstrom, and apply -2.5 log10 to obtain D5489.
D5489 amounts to 0.20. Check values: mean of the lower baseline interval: 36.6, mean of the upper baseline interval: 36.8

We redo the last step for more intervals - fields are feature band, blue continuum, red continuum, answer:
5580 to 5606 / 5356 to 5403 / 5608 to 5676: 0.07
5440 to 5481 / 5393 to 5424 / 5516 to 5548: 0.05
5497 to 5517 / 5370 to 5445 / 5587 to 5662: 0.04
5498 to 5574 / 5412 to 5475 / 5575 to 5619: 0.01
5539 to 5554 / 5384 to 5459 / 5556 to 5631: 0.05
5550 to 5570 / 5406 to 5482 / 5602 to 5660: 0.08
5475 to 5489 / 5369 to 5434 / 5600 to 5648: 0.20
